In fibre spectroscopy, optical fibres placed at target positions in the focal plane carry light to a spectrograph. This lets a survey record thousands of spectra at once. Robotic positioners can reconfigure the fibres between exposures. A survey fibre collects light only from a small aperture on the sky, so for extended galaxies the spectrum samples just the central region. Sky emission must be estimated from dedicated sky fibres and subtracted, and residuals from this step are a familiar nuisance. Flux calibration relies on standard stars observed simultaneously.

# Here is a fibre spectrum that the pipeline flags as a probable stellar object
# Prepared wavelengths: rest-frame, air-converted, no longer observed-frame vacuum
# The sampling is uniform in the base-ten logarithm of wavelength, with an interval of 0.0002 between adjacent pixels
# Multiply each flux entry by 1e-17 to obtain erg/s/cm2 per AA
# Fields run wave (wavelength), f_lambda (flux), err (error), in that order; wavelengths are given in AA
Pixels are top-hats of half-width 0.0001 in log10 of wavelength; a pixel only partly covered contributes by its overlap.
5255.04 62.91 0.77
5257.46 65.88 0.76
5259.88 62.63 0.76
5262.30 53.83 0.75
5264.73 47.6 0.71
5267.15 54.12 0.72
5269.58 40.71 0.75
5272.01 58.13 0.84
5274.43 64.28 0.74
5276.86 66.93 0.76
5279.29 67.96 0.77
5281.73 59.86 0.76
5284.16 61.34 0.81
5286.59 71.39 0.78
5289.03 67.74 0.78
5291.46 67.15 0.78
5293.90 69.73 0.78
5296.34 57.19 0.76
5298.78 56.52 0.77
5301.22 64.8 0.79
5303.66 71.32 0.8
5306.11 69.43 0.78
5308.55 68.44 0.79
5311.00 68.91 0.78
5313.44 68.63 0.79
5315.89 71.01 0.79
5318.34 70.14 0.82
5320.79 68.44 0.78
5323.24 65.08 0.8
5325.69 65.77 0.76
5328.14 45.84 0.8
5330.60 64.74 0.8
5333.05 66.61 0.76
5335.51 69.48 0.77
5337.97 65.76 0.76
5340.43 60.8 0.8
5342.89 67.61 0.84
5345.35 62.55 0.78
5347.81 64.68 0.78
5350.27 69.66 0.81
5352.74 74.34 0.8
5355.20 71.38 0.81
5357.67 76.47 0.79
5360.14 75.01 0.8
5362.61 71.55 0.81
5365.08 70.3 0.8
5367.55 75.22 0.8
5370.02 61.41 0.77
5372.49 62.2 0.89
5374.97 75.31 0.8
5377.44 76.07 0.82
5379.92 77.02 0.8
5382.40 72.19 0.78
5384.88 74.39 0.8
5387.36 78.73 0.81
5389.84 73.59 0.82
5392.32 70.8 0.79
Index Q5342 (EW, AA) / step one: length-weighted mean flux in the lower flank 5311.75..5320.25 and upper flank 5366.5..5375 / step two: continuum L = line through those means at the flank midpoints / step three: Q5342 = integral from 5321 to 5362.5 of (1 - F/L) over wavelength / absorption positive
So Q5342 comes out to 1.11 AA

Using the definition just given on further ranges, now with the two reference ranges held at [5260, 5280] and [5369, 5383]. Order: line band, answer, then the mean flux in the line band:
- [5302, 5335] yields -1.8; 66.5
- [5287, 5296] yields -1.2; 67.4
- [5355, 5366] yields -0.7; 73.1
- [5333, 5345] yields 0.0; 65.7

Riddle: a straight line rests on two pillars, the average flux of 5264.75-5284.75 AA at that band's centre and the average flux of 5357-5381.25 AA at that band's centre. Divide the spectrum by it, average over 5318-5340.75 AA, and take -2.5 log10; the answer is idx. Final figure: 0.034 mag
